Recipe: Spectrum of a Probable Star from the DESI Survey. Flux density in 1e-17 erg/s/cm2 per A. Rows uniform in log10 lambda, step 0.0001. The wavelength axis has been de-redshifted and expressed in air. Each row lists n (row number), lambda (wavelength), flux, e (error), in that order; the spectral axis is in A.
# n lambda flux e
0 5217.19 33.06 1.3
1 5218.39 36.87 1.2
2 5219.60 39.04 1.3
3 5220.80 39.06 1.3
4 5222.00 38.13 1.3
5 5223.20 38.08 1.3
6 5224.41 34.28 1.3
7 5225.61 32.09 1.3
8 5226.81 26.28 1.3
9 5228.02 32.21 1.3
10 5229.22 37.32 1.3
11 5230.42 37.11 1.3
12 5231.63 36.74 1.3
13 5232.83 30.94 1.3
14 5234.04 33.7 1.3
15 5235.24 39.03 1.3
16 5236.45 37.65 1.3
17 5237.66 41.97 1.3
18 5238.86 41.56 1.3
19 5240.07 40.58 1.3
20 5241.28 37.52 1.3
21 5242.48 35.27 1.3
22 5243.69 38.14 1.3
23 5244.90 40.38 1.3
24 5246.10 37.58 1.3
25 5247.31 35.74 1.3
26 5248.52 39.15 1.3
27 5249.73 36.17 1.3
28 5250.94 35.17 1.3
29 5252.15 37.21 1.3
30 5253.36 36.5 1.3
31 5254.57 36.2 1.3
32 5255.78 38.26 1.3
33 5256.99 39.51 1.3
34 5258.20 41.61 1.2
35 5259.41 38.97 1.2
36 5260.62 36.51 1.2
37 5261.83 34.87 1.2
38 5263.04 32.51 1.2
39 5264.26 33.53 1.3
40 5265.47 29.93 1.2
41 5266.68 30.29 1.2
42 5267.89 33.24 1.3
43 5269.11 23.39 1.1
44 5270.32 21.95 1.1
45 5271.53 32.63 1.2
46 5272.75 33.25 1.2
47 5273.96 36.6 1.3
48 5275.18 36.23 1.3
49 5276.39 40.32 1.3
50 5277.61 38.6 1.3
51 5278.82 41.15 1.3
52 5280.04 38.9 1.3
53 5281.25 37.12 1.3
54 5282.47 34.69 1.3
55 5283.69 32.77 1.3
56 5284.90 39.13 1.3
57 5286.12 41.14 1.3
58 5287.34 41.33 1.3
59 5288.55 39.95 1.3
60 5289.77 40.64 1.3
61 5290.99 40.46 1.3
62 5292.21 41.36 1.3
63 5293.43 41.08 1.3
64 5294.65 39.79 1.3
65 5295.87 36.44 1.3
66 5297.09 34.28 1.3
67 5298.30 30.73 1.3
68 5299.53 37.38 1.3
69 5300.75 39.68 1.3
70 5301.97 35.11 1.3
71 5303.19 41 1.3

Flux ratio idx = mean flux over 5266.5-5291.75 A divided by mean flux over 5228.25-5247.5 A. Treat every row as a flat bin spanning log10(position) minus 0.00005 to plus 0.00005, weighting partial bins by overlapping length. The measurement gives 0.96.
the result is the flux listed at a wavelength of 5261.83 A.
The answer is 34.87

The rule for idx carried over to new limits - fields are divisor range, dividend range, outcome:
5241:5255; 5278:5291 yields 1.05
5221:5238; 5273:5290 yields 1.08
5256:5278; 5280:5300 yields 1.11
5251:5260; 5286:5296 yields 1.06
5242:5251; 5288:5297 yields 1.06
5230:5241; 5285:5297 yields 1.06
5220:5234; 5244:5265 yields 1.06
